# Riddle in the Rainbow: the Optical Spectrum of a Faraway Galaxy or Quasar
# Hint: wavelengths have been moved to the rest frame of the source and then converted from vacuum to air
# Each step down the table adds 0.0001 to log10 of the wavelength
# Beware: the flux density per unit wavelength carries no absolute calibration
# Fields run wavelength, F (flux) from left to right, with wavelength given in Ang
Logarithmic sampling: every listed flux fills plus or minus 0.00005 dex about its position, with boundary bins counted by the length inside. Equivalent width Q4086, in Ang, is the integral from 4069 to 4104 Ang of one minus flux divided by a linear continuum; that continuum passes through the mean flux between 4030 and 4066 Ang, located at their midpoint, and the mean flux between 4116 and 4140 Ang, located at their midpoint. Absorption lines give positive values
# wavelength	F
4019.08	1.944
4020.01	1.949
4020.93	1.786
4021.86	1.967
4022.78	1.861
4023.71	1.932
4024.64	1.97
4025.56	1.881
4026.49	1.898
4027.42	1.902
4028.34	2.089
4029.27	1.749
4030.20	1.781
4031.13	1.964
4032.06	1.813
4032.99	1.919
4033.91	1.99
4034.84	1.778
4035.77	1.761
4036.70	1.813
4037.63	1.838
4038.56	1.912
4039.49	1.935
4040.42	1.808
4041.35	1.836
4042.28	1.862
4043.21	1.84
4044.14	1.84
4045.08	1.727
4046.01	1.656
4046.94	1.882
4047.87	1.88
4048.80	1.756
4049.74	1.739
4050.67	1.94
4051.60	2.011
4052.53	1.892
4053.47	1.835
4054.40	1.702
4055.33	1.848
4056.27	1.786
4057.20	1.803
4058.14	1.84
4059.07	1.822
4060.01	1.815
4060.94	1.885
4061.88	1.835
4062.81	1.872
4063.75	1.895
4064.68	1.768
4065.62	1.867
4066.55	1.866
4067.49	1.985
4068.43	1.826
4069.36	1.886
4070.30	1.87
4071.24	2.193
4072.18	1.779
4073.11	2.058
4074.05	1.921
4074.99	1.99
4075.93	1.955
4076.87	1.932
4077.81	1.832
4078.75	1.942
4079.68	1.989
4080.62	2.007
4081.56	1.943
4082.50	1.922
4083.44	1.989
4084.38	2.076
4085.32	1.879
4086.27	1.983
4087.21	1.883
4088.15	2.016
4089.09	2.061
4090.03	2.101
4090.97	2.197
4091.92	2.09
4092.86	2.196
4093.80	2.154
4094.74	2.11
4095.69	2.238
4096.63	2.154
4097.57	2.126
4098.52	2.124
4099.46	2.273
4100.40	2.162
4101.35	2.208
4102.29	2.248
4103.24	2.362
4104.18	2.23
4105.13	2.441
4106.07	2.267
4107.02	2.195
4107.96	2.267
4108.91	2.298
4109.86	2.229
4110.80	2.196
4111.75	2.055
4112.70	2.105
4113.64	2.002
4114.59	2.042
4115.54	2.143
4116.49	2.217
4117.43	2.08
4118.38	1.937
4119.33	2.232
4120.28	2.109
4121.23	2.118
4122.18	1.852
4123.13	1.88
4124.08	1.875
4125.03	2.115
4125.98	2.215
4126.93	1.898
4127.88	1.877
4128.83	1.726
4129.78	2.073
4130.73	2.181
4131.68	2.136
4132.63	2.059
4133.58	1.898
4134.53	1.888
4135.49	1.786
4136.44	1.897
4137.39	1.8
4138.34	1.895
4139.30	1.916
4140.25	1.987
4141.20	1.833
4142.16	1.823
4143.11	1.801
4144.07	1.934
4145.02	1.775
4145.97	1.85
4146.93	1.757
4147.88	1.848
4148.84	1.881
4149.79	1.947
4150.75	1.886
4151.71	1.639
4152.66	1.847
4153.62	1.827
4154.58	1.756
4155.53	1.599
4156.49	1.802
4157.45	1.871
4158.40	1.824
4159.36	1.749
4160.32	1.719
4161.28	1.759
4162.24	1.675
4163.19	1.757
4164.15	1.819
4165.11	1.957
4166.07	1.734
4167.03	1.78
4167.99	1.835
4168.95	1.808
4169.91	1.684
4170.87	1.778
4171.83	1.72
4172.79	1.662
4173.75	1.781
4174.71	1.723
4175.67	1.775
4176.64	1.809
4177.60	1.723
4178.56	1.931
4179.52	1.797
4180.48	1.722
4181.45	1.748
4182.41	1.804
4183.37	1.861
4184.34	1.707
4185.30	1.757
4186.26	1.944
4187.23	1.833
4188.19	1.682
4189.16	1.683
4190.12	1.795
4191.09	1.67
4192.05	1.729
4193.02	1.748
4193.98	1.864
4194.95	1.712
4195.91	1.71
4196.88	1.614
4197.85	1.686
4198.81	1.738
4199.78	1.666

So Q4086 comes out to -2.6 Ang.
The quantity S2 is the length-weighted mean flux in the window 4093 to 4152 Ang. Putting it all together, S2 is 2.04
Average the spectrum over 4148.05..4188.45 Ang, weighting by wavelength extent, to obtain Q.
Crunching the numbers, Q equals 1.78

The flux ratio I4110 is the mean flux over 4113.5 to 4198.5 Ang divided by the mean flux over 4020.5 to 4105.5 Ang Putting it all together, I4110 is 0.95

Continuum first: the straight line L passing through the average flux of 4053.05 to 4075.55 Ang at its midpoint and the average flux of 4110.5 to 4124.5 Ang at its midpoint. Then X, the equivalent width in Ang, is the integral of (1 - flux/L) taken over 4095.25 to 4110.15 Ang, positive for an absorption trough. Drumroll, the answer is -1.7 Ang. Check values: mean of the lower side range 1.87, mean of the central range 2.24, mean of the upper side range 2.05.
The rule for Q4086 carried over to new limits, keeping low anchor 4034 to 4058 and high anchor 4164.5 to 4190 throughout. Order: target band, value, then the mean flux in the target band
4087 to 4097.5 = -1.8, 2.12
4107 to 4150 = -4.6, 1.99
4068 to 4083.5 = -1.1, 1.94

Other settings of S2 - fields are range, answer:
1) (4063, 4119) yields 2.06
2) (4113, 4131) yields 2.03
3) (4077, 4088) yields 1.95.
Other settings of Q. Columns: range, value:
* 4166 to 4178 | 1.76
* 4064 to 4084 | 1.93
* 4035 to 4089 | 1.88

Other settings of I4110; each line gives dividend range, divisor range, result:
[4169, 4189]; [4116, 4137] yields 0.88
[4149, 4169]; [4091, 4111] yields 0.81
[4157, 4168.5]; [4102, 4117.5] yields 0.81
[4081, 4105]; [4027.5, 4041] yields 1.13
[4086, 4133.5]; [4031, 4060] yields 1.15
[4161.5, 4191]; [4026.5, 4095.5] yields 0.93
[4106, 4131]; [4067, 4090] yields 1.06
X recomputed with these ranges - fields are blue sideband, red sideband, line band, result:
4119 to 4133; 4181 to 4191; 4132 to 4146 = 0.6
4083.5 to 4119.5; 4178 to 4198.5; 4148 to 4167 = 1.0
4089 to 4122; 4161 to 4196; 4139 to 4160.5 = 1.2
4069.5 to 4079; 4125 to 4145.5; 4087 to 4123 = -4.0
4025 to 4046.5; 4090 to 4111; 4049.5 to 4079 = 1.9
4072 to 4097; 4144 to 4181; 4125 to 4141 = -0.7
